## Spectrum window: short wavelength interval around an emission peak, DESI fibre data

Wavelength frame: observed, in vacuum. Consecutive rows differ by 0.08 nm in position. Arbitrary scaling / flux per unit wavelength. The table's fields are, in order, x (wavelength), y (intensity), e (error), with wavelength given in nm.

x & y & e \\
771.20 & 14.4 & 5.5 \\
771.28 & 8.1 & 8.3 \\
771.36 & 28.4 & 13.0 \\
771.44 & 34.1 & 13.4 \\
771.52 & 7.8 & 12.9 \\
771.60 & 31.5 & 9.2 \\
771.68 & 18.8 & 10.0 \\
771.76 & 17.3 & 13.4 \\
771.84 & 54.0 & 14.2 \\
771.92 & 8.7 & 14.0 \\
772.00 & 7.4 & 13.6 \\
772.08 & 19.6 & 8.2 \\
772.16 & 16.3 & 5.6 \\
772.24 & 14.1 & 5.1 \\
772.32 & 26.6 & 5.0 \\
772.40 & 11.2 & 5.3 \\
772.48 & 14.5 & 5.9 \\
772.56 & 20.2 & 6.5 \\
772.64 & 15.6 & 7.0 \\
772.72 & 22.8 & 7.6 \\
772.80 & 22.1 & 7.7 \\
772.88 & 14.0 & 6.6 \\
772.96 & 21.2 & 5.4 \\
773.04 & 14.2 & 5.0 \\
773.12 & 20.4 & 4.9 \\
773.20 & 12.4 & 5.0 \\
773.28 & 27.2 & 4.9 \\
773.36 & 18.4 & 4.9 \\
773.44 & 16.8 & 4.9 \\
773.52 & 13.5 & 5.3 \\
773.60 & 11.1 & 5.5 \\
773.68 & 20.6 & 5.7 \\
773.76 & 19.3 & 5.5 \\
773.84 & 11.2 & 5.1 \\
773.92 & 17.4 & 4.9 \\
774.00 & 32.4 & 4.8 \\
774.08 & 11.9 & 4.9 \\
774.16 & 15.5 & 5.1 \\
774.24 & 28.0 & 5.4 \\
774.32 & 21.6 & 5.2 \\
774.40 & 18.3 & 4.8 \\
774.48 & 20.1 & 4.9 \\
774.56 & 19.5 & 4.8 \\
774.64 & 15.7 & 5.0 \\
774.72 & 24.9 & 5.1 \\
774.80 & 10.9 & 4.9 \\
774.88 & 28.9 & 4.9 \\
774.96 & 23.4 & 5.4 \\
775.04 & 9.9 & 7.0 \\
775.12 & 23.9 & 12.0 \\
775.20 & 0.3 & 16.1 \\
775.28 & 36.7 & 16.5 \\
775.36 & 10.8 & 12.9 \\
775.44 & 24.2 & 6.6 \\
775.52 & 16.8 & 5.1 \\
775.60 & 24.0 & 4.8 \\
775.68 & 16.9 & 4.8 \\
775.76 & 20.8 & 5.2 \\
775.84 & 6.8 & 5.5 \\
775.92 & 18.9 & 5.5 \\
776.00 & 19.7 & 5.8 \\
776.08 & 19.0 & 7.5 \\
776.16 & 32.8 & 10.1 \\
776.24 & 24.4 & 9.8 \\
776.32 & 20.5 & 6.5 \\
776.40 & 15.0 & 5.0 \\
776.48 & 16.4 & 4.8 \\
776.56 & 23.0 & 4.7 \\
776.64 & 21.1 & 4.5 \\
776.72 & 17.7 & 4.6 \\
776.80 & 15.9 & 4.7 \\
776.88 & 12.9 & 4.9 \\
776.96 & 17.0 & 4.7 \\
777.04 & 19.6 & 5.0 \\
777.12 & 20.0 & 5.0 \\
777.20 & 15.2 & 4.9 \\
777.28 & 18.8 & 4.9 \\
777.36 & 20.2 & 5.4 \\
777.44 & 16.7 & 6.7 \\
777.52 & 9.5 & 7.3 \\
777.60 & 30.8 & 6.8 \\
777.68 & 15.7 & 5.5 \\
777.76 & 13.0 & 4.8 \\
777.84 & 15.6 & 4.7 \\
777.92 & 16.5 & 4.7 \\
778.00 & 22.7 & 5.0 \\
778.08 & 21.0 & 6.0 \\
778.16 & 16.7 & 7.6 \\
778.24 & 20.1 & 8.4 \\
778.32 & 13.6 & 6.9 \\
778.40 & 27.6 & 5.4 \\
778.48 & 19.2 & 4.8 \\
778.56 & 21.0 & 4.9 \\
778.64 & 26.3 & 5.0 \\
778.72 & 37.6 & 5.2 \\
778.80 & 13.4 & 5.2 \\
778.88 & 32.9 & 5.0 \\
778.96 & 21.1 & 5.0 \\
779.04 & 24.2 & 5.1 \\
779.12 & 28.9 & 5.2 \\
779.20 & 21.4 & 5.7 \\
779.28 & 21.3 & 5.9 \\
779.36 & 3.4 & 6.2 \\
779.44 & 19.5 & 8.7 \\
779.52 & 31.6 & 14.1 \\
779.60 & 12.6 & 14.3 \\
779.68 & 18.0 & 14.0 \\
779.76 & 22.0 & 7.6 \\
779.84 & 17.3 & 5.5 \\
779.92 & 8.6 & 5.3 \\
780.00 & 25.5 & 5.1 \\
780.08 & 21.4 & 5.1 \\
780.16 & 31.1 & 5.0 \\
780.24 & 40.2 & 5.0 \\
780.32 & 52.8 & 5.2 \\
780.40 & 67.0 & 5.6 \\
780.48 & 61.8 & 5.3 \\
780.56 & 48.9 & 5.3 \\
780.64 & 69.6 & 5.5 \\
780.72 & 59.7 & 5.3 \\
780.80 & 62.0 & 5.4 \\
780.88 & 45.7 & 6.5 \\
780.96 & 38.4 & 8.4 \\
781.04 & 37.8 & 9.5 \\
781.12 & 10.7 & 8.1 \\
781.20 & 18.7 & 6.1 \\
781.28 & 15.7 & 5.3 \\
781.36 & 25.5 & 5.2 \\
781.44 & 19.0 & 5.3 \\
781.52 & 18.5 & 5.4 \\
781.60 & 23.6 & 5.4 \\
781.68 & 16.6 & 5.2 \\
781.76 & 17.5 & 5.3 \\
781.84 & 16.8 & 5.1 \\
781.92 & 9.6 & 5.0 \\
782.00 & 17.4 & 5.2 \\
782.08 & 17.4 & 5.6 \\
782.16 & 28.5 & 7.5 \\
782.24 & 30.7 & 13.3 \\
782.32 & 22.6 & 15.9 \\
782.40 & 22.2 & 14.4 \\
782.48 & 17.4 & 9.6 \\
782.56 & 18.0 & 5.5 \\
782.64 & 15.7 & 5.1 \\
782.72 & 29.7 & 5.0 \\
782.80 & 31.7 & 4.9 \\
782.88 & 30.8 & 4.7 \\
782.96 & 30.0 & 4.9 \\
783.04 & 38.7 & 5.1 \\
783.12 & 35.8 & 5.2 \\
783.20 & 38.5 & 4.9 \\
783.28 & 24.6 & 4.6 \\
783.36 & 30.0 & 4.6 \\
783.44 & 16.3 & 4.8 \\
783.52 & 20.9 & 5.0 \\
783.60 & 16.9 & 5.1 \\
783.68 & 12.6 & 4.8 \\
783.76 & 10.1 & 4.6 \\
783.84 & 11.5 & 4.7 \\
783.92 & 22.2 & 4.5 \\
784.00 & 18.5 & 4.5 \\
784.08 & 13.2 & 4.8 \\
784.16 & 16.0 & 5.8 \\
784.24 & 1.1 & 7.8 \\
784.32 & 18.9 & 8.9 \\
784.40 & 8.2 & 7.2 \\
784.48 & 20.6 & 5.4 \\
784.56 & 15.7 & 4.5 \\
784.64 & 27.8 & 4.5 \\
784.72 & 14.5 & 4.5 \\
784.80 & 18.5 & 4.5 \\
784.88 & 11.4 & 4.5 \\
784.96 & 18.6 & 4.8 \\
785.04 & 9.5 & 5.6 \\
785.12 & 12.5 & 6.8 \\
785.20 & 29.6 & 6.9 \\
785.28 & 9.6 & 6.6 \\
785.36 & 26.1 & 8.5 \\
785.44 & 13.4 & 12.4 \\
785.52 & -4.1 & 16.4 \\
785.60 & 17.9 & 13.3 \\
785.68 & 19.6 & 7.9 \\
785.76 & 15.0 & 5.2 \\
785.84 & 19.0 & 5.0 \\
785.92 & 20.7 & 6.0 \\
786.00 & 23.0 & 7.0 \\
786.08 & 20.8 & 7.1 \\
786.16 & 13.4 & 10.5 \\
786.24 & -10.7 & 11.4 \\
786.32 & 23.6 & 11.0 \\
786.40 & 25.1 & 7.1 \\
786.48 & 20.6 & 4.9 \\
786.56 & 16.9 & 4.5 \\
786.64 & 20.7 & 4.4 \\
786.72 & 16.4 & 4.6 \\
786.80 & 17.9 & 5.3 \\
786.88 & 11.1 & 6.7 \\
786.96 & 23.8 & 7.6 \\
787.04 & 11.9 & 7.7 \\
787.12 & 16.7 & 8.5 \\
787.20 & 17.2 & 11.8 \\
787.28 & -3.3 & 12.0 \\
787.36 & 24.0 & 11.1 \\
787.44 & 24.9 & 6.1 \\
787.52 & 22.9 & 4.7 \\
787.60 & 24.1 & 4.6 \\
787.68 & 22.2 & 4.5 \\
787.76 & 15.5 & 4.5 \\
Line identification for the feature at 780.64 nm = H-alpha 6563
